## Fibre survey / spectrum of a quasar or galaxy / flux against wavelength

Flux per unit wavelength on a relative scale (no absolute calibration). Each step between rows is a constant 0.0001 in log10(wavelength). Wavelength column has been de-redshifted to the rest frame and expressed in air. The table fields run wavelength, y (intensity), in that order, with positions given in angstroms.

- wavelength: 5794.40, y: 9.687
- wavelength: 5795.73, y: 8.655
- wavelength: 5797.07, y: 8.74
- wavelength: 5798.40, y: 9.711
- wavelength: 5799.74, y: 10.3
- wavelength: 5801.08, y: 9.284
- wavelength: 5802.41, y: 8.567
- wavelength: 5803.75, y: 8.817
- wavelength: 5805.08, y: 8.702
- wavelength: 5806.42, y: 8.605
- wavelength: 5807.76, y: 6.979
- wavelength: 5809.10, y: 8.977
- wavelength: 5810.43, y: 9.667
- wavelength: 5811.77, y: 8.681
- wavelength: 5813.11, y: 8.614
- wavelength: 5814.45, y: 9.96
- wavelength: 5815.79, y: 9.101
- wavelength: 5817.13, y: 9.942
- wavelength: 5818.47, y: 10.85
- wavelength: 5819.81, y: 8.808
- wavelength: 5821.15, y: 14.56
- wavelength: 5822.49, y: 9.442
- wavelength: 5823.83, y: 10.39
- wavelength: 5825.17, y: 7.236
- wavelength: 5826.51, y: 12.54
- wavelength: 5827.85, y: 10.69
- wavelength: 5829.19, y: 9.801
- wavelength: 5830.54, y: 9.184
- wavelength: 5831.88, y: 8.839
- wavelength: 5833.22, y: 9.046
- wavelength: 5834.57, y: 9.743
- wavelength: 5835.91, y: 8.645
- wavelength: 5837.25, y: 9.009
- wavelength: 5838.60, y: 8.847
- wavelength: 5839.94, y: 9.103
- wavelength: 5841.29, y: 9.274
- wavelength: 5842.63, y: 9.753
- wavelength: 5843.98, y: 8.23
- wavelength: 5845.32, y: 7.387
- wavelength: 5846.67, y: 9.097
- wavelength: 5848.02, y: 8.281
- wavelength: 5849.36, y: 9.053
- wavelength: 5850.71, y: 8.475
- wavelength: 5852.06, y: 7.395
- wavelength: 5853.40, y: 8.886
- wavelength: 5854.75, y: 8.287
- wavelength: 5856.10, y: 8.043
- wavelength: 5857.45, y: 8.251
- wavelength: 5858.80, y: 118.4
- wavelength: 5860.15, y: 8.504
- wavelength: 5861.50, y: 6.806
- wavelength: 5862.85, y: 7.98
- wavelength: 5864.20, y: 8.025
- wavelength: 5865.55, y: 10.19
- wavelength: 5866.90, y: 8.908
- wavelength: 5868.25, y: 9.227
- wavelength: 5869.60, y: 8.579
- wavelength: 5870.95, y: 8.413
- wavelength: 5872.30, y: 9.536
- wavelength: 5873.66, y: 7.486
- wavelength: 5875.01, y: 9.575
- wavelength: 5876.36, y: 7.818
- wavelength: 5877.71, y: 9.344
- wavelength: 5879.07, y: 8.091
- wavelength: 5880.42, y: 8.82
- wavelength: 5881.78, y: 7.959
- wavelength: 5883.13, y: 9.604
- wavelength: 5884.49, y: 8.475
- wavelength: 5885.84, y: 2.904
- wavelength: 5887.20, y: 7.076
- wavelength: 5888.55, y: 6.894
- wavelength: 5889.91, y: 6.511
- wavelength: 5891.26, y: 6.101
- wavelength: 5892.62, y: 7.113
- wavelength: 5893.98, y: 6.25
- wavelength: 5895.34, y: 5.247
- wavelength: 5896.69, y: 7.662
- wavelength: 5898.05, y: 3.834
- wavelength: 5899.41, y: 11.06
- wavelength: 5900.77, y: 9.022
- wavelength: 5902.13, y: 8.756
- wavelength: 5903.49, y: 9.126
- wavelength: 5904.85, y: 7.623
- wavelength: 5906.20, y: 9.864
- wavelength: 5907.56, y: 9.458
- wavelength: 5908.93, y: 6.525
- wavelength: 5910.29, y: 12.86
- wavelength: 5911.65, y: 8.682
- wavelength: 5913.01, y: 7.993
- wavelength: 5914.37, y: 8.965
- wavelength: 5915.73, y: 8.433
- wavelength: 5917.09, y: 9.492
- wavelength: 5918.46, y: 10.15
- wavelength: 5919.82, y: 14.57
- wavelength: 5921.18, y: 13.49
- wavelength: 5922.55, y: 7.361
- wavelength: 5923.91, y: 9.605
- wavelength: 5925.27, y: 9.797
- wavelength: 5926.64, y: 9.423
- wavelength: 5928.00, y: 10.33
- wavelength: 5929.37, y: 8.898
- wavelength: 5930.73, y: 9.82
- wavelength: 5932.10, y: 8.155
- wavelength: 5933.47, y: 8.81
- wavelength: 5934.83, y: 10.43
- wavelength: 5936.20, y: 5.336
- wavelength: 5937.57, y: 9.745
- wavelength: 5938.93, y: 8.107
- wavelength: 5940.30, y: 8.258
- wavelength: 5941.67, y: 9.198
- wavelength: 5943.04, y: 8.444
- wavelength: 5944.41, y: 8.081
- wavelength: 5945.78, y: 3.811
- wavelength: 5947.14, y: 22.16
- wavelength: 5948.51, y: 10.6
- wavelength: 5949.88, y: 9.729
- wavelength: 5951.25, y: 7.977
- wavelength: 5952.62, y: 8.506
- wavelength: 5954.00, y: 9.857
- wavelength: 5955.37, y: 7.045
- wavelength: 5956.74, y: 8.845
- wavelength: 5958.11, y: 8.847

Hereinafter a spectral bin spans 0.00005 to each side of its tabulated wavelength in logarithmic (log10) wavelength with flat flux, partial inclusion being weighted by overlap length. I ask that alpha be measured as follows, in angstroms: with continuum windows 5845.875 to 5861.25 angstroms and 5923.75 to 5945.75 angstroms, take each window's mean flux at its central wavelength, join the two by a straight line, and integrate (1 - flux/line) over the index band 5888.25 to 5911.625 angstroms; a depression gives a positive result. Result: 8.6 angstroms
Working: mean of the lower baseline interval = 18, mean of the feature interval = 7.92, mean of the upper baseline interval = 8.73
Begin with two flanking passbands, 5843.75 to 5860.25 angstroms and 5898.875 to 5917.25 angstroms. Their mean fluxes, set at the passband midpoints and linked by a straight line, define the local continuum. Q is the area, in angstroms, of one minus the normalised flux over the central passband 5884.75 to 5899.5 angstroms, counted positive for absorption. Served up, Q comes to 6.6 angstroms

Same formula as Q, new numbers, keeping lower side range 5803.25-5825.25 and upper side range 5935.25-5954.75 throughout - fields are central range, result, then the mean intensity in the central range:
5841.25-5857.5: 1.6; 8.47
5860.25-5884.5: 2.0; 8.6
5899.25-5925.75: -0.8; 9.62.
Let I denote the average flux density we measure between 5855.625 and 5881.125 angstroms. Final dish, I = 14.3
